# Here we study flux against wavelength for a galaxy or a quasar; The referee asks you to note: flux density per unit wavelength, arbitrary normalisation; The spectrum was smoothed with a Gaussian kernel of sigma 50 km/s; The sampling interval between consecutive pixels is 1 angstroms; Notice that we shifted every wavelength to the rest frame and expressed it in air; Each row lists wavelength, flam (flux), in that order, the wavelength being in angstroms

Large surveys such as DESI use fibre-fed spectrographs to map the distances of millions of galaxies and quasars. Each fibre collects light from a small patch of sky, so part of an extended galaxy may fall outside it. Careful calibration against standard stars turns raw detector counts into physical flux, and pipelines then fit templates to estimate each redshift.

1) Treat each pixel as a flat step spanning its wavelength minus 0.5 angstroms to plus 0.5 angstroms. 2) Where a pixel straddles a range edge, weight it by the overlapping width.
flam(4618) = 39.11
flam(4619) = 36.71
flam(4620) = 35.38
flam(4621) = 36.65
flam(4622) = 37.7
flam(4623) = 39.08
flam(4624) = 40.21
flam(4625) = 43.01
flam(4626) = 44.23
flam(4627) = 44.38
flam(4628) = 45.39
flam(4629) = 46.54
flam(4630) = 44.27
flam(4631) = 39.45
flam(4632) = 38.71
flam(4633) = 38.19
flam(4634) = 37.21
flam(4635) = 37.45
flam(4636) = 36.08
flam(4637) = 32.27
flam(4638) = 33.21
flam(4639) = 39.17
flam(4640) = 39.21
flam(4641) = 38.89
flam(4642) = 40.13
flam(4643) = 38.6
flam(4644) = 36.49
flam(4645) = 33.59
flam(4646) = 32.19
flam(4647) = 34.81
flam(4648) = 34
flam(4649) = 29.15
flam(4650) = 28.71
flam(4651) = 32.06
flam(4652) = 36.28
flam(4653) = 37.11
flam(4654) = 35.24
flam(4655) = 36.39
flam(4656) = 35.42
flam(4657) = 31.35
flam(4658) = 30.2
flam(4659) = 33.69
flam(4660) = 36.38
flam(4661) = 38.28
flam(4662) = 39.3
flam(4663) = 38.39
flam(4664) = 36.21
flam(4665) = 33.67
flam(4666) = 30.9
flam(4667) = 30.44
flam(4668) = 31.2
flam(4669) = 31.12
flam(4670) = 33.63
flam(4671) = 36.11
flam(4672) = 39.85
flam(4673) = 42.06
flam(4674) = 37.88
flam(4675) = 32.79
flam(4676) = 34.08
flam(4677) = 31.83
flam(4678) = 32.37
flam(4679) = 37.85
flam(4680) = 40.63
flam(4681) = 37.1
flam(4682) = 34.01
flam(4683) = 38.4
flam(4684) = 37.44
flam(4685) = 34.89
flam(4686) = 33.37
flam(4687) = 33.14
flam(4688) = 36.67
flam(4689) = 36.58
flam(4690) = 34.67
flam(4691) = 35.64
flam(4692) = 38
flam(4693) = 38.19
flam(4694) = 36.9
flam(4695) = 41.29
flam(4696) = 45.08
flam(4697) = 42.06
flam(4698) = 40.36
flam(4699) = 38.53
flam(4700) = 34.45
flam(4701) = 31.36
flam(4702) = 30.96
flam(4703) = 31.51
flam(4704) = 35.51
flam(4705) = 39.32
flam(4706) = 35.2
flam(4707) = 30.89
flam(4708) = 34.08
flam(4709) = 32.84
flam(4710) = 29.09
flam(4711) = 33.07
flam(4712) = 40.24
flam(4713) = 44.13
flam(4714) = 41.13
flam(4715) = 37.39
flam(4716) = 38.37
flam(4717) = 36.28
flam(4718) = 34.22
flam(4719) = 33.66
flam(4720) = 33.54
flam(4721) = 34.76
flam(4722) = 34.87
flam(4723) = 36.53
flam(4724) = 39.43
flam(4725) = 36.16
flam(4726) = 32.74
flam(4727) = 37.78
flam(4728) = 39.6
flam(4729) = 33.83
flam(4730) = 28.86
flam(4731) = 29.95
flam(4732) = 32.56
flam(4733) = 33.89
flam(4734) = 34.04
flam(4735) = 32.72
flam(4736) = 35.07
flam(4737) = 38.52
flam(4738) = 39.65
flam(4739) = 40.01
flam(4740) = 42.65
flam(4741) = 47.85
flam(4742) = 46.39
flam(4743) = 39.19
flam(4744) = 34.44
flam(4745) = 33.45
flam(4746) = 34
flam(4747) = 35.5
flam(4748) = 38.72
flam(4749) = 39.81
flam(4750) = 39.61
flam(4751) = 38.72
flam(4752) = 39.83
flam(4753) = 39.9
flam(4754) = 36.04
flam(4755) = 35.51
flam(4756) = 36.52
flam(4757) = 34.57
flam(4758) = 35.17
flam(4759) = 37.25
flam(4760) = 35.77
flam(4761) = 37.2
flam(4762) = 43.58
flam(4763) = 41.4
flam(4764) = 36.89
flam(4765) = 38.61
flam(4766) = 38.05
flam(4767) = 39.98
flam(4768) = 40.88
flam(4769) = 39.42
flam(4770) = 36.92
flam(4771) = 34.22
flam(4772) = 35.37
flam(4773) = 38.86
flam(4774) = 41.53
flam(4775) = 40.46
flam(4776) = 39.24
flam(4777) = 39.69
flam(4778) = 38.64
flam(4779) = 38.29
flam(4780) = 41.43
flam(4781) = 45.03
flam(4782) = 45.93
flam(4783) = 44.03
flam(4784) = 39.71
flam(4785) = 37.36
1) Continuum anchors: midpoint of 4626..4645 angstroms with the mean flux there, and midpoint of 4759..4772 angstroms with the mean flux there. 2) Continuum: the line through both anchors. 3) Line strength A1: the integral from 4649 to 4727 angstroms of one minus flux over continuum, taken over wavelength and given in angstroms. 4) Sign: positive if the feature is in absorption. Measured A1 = 6.5 angstroms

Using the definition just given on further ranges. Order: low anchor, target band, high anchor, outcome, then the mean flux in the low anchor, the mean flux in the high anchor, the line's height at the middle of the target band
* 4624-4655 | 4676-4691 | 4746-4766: 0.8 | 37.6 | 37.8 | 37.7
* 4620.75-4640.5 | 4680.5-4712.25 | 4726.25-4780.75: 2.2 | 39.7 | 37.8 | 38.6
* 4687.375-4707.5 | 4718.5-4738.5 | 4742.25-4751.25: 1.1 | 36.6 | 37.3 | 37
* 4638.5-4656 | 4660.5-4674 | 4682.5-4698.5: 0.3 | 35.4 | 37.7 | 36.5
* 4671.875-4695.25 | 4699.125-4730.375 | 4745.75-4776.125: 1.5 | 36.4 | 38.1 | 37.1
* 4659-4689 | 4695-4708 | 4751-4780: 0.0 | 35.5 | 38.3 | 36.3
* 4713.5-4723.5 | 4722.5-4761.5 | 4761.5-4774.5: 0.5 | 36.1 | 38.9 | 37.4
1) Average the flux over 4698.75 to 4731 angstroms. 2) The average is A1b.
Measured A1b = 35.2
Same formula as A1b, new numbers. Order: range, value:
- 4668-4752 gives 36.4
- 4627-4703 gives 36.2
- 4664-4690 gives 35.1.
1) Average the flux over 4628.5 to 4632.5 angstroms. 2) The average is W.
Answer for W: 42.2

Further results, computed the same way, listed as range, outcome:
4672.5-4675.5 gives 37.6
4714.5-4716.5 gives 37.9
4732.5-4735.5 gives 33.5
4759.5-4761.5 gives 36.5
